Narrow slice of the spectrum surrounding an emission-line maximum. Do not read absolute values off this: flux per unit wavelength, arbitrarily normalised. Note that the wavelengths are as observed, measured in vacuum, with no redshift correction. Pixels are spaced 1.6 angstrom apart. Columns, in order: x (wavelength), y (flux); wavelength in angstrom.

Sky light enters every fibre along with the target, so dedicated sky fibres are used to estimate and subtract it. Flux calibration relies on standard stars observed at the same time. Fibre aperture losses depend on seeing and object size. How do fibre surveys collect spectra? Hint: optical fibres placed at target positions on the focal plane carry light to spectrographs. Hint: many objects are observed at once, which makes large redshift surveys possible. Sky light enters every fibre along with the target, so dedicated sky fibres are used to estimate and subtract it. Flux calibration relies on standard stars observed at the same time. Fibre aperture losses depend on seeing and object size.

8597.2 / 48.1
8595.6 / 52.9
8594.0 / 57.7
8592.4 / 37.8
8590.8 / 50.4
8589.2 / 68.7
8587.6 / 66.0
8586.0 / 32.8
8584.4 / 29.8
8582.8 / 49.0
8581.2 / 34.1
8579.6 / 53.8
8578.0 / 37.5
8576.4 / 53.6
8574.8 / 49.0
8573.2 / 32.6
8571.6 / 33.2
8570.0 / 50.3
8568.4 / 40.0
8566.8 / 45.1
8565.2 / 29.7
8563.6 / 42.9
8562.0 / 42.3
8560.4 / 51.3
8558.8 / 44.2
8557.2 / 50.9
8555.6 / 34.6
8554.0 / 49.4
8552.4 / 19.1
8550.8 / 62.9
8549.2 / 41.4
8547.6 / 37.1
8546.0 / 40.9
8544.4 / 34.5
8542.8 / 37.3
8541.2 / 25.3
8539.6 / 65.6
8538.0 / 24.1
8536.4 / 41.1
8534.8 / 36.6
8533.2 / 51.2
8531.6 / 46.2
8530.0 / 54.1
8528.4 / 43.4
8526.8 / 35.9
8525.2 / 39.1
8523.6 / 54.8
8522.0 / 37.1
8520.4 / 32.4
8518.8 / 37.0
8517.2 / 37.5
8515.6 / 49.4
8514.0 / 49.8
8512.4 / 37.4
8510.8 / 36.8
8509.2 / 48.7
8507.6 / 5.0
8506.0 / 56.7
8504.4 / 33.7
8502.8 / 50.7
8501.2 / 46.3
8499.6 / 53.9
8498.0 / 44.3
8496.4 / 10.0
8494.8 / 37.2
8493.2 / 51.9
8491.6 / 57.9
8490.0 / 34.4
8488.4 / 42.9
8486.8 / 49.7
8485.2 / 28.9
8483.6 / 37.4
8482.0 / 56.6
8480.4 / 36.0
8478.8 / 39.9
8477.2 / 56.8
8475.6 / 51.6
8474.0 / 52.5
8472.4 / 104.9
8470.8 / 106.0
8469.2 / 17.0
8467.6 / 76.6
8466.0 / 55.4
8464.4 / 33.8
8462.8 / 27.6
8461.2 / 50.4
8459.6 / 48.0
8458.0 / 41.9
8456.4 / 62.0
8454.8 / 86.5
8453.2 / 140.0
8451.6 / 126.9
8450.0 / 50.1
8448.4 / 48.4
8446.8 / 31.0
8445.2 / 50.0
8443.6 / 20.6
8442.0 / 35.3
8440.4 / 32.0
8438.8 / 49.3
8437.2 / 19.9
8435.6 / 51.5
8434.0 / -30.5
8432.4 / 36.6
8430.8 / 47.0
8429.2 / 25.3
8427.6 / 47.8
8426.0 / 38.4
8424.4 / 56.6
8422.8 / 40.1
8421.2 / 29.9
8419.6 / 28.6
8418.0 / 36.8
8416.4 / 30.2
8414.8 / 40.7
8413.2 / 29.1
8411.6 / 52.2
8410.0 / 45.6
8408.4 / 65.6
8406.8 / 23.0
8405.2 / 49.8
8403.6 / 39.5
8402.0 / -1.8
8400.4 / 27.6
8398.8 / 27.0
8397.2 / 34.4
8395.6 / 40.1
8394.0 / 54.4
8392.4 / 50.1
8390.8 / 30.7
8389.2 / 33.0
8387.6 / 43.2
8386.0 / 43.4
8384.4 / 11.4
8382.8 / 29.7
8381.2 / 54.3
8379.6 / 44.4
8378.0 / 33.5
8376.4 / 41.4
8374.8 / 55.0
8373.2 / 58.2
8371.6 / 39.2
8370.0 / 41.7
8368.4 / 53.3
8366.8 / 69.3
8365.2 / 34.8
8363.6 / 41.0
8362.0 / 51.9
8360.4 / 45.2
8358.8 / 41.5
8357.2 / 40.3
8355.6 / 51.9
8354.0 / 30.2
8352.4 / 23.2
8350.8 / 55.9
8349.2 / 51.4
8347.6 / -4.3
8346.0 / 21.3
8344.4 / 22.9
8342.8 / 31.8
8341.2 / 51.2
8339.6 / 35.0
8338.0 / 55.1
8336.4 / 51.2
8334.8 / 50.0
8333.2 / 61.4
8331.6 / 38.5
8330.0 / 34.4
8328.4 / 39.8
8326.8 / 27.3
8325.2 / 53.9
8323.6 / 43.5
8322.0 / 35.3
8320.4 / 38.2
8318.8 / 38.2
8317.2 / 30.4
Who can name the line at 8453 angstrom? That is [S II]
